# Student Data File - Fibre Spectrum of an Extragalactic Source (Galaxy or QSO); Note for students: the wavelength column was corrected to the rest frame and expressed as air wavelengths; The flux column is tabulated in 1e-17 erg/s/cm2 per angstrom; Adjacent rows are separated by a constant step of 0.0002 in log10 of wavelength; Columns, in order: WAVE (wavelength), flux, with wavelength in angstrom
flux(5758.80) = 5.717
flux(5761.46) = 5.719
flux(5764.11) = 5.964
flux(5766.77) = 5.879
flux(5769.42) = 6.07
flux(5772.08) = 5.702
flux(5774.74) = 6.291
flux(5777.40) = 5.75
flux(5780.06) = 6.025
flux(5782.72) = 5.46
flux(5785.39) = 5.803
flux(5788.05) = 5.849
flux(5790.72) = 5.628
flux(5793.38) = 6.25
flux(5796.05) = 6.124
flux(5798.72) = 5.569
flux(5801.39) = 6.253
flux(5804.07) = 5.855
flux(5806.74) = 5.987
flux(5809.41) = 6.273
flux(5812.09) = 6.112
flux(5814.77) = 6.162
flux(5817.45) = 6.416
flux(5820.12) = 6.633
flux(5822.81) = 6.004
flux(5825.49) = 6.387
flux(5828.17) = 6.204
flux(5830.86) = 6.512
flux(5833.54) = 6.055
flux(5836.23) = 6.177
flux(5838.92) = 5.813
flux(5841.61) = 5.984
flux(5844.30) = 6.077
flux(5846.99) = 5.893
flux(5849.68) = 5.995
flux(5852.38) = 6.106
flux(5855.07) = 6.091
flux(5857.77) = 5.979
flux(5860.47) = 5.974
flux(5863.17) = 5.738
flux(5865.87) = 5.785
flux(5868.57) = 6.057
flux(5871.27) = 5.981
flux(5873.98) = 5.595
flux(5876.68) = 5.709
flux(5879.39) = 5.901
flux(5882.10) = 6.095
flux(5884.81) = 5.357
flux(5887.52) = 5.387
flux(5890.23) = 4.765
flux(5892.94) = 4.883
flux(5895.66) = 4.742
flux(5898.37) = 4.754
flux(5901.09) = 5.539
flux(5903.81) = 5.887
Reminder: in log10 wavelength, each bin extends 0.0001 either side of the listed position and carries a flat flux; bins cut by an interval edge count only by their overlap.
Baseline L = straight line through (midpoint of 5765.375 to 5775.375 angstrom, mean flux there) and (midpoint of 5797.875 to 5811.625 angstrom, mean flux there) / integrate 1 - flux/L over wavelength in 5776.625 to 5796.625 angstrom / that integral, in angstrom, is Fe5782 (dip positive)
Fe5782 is 0.4 angstrom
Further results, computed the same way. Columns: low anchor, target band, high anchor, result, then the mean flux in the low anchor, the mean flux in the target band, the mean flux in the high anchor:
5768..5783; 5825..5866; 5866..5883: -1.1 angstrom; 5.91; 6.05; 5.88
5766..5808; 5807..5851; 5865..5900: -3.5 angstrom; 5.91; 6.16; 5.46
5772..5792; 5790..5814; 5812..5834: 0.1 angstrom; 5.82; 6.02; 6.29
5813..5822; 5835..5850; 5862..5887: 0.3 angstrom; 6.36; 5.99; 5.79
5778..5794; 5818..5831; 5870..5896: -1.5 angstrom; 5.82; 6.34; 5.47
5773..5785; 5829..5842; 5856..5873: -0.5 angstrom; 5.87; 6.12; 5.91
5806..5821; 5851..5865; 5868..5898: -0.5 angstrom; 6.27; 5.97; 5.46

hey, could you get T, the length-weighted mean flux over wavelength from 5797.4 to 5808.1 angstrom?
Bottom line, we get 5.92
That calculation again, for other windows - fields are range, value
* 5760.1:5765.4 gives 5.84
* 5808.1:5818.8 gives 6.24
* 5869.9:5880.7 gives 5.8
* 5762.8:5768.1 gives 5.92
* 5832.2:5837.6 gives 6.11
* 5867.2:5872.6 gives 6.02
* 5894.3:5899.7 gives 4.75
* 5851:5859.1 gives 6.06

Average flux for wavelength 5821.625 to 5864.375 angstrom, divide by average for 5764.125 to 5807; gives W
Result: 1.03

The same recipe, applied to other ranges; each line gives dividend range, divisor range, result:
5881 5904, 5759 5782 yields 0.89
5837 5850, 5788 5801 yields 1.01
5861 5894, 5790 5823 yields 0.92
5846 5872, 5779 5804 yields 1.01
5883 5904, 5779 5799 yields 0.88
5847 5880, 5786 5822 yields 0.97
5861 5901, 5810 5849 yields 0.89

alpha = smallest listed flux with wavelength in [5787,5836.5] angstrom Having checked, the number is 5.569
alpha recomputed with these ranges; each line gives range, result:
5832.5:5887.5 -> 5.357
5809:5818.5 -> 6.112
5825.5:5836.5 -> 6.055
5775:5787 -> 5.46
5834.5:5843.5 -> 5.813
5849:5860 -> 5.979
